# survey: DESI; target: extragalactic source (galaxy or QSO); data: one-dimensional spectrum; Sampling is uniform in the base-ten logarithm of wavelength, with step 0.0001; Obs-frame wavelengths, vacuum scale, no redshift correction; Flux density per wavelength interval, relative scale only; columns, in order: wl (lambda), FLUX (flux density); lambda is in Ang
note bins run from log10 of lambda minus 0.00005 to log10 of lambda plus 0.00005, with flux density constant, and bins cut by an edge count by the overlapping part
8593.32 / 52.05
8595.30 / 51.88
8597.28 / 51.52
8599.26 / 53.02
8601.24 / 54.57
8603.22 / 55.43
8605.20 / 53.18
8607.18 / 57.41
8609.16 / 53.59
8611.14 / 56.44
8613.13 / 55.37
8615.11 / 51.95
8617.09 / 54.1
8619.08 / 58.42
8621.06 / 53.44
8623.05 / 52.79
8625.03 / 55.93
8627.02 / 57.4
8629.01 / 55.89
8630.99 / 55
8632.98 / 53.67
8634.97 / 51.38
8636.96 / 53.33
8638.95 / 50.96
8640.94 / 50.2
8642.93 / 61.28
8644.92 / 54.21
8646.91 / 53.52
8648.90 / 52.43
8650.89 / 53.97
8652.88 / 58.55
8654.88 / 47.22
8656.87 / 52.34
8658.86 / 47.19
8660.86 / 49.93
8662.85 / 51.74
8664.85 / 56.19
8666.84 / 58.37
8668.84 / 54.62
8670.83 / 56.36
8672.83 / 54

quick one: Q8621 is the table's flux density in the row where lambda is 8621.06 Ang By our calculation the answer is 53.44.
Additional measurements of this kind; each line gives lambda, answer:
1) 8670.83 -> 56.36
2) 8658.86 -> 47.19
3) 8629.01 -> 55.89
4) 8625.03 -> 55.93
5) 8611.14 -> 56.44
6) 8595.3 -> 51.88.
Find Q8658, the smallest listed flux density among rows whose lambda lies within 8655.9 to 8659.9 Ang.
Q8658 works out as 47.19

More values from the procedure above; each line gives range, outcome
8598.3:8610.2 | 53.02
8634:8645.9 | 50.2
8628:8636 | 51.38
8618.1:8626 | 52.79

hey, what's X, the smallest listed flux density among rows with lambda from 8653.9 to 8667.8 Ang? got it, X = 47.19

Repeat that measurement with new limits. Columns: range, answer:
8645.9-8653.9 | 52.43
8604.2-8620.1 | 51.95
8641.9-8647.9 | 53.52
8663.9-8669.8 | 54.62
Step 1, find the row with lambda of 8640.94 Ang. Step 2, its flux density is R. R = 50.2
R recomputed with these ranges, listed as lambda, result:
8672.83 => 54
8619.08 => 58.42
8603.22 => 55.43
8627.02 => 57.4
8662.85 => 51.74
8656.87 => 52.34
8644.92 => 54.21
